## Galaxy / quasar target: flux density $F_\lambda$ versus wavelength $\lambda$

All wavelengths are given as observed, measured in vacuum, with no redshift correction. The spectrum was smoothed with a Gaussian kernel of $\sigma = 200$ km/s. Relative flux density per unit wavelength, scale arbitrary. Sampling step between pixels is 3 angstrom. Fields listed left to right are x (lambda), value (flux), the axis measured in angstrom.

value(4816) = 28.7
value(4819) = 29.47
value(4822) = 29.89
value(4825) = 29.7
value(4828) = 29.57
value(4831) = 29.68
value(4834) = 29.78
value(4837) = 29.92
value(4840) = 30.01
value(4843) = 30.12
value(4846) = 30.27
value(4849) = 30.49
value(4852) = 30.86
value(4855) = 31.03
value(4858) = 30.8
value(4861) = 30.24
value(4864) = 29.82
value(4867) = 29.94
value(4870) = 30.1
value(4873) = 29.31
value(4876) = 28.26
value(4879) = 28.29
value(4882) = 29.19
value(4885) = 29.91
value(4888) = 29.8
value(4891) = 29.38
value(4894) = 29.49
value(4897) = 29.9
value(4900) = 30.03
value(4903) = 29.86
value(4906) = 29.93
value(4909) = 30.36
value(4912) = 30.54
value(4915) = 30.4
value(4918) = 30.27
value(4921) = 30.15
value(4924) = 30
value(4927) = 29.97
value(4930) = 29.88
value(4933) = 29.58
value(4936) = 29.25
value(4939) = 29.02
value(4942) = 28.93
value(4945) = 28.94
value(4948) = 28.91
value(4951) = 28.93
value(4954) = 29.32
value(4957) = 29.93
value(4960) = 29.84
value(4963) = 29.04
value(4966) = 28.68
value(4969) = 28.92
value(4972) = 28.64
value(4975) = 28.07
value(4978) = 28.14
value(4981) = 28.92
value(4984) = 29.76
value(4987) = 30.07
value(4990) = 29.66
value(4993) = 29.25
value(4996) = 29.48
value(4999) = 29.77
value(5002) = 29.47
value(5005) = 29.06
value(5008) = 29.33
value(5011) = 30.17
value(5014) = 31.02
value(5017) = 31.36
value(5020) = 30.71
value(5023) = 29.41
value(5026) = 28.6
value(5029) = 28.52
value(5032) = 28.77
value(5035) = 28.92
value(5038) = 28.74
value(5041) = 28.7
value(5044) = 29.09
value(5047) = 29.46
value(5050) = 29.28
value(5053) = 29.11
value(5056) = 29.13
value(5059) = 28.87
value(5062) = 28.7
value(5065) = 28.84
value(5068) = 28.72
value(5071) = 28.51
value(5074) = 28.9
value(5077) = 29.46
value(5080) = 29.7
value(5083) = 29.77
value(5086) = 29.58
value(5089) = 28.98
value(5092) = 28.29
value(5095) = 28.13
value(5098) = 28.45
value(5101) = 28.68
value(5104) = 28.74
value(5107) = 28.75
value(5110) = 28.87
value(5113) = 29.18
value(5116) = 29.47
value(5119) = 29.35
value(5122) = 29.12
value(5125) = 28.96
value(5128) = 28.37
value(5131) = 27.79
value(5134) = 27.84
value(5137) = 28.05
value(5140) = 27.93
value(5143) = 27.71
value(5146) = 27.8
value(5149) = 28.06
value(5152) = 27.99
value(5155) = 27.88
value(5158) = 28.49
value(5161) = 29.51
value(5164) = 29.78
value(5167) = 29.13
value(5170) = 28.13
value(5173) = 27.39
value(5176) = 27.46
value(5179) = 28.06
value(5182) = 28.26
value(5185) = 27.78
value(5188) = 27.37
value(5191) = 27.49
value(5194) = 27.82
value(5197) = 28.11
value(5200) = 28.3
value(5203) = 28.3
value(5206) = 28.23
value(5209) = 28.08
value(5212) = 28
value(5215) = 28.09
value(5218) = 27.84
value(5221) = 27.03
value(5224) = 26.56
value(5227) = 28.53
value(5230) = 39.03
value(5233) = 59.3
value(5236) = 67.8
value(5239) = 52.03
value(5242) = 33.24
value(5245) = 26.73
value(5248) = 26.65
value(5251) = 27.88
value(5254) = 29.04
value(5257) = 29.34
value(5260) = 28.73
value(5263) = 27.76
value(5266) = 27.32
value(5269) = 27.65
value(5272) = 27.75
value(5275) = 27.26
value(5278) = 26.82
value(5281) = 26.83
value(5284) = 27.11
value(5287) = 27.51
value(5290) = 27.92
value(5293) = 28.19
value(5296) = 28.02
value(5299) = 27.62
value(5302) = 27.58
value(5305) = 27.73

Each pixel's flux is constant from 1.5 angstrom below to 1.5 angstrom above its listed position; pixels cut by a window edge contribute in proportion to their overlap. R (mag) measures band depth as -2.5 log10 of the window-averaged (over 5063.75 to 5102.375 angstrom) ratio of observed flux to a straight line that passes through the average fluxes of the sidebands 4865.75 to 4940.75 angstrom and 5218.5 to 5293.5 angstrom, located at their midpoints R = 0.07 mag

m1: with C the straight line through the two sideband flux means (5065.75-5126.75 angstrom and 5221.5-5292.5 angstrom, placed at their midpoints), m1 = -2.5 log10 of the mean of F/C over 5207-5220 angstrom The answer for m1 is 0.13 mag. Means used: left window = 29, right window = 32.4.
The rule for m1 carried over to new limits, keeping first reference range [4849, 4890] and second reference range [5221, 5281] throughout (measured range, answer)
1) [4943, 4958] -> 0.05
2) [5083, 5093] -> 0.10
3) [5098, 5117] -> 0.11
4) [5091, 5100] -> 0.13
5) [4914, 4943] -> 0.02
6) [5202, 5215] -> 0.17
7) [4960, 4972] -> 0.06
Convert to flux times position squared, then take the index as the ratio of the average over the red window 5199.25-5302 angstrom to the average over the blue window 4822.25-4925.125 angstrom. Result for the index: 1.2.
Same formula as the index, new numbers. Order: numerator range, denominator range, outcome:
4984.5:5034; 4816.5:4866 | 1.06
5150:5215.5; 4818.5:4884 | 1.08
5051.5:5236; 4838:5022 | 1.08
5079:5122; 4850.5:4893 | 1.07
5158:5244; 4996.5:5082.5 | 1.16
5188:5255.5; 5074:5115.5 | 1.19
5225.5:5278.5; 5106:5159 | 1.26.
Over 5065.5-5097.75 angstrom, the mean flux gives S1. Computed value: 29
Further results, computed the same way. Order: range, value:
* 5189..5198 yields 27.8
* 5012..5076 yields 29.2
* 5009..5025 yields 30.4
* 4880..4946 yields 29.8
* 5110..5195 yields 28.3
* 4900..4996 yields 29.5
